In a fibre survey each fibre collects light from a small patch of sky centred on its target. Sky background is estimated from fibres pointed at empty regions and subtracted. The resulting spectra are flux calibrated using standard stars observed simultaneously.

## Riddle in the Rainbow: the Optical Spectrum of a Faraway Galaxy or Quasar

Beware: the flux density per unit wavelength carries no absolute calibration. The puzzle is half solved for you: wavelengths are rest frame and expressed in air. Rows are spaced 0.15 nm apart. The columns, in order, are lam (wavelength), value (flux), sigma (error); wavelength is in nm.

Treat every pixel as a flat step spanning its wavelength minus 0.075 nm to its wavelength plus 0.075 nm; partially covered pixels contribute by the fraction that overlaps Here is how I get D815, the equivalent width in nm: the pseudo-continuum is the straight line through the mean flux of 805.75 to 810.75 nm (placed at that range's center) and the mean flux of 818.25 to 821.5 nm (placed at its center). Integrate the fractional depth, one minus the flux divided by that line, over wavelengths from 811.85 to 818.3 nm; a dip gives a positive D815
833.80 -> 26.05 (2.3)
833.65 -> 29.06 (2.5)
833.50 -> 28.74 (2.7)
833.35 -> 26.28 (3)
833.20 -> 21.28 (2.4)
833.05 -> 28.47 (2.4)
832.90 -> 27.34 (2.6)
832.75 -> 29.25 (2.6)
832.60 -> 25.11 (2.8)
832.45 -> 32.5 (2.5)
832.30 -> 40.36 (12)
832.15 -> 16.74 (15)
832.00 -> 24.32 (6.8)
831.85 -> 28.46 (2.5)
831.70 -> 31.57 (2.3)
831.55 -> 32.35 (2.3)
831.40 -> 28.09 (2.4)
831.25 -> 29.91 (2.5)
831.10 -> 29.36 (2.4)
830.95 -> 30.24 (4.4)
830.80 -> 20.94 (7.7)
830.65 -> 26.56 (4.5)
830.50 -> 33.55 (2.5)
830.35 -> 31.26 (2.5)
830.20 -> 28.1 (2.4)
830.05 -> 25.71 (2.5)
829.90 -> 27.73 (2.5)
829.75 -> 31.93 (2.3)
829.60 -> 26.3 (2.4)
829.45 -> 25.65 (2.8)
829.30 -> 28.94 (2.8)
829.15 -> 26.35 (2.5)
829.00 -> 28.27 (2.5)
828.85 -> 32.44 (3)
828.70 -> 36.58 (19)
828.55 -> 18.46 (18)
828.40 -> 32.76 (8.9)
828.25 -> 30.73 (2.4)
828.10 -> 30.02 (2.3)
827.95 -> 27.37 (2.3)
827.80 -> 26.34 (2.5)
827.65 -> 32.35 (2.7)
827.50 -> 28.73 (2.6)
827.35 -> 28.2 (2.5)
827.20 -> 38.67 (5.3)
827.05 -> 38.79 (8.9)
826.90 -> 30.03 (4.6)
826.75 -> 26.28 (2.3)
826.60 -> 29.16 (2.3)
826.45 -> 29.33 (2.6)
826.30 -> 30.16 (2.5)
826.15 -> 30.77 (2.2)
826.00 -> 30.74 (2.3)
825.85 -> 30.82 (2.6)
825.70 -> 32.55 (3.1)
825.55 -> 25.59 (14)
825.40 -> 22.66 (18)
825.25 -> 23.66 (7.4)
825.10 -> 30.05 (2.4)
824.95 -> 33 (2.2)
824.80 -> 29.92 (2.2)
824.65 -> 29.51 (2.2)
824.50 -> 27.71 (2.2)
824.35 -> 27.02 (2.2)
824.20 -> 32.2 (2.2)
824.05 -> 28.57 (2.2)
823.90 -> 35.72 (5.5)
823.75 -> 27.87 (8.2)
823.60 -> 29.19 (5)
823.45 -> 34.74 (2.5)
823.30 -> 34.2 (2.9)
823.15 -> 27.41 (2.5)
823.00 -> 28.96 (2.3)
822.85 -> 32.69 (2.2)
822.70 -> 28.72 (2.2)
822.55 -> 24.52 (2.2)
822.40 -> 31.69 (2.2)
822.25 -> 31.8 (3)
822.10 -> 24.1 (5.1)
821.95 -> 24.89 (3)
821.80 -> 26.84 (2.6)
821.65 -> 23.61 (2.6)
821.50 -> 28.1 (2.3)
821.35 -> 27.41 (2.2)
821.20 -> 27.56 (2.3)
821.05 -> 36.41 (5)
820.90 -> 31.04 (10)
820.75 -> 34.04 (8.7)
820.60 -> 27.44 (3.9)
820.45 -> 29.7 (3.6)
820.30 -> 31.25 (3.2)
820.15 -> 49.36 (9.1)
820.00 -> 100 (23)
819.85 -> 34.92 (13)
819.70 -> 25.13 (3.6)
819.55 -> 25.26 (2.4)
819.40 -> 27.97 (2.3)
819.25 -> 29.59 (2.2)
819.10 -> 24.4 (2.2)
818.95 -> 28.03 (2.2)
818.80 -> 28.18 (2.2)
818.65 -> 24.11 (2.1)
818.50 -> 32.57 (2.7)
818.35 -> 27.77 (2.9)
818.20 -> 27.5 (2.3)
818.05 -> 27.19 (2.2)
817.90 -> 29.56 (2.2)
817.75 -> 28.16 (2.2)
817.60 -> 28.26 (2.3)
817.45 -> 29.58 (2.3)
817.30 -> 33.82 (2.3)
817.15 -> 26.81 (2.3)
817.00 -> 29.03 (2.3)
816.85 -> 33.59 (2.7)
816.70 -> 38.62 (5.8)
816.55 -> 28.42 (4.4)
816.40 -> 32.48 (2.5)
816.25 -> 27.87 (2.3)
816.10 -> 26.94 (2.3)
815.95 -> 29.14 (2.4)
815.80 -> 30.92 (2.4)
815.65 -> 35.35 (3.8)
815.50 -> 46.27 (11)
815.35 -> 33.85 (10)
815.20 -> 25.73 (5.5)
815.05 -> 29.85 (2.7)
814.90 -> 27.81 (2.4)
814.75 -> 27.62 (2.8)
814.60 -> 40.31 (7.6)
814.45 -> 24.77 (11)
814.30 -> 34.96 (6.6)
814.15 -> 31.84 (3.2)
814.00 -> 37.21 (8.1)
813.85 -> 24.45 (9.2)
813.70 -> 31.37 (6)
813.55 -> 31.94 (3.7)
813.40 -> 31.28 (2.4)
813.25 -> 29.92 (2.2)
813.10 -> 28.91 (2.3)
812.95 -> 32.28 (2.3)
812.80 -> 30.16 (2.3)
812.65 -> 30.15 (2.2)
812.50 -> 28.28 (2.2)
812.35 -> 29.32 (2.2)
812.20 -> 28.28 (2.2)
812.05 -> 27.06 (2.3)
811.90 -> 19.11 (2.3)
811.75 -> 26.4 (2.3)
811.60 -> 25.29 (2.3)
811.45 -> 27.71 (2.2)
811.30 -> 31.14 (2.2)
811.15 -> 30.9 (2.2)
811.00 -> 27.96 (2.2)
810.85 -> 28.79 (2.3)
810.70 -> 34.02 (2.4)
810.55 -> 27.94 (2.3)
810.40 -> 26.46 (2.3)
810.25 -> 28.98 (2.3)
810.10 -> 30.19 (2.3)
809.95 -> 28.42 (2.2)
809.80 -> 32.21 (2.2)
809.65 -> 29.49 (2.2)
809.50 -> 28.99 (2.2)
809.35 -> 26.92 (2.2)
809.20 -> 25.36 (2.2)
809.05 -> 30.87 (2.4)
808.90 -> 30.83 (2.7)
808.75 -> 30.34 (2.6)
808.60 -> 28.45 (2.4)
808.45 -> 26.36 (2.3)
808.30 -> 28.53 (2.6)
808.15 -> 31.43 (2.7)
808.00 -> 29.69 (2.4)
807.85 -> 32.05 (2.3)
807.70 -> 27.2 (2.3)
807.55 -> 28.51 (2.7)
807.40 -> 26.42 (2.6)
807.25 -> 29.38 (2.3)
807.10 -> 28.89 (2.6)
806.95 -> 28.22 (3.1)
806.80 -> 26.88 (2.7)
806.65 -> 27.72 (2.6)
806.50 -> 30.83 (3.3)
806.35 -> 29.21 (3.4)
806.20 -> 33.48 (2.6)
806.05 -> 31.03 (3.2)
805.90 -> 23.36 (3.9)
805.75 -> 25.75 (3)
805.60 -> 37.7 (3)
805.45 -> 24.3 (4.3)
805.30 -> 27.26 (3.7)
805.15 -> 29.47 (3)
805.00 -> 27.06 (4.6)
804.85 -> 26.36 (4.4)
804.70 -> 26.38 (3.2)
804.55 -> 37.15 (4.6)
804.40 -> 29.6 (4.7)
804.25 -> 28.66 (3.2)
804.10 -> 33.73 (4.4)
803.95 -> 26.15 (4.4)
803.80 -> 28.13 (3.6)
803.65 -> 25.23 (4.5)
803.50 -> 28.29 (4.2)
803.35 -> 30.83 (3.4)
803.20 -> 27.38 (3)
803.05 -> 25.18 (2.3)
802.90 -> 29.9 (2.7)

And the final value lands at 0.22 nm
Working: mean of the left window 29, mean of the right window 33.3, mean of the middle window 30.4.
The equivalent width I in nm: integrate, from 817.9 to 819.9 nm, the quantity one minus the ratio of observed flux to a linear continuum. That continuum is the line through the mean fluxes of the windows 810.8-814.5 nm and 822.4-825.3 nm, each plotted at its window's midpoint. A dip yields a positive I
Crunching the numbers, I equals 0.12 nm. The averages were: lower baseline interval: 29.2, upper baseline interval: 29.9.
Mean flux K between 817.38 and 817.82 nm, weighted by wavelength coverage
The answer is 28.7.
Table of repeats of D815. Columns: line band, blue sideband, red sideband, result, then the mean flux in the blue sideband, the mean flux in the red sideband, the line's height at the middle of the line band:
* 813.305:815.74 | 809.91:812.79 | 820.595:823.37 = -0.310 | 28.3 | 29.1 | 28.5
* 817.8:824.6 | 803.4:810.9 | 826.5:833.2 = -0.469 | 29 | 29.1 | 29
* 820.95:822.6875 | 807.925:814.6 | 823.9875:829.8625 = 0.084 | 29.3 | 29.4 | 29.4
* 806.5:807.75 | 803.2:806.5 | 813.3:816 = 0.067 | 29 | 31.9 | 29.7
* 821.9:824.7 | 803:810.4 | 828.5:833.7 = -0.111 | 28.9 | 28.3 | 28.5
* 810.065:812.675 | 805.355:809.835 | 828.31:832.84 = 0.070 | 29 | 28.7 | 28.9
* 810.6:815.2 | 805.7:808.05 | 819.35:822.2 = 0.179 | 28.7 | 33.5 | 30.8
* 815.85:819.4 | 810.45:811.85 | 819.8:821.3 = 0.705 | 28.7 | 40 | 36.5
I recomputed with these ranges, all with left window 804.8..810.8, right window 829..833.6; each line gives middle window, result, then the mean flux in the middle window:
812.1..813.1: -0.03 nm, 29.6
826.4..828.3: -0.15 nm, 30.5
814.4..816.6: -0.20 nm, 31.3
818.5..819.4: 0.04 nm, 27.4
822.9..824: -0.11 nm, 31.1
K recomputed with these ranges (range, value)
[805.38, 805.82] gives 29.3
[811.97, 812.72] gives 28.5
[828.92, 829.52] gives 27.4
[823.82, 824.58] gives 30.2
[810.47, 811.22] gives 29.9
